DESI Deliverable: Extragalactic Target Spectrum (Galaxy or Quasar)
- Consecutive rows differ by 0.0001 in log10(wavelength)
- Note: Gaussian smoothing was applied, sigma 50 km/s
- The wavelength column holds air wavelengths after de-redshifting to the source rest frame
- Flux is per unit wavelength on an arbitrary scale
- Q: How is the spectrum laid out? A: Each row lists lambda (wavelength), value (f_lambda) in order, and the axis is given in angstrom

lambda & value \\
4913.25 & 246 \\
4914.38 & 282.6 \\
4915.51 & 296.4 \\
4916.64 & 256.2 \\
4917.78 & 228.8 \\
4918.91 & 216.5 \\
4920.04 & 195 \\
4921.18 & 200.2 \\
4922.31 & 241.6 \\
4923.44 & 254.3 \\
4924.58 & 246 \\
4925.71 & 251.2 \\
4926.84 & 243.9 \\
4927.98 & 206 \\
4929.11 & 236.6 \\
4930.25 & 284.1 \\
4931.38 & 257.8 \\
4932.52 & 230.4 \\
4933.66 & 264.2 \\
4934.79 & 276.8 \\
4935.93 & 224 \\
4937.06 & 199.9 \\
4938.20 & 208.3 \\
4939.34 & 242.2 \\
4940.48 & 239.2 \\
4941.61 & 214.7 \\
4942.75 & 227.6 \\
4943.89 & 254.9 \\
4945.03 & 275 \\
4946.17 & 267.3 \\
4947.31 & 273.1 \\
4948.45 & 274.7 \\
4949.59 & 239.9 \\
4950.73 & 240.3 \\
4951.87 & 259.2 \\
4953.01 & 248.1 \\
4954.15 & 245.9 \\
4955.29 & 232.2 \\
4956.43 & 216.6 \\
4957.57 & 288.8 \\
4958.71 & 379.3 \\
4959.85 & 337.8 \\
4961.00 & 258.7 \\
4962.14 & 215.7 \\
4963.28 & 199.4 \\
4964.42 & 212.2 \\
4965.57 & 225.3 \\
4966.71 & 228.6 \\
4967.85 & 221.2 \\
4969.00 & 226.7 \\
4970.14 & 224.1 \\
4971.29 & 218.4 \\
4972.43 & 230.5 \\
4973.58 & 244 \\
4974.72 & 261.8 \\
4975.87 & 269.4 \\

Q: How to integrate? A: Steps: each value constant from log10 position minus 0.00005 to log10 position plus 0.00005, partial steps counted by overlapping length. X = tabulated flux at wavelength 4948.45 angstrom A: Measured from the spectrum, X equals 274.7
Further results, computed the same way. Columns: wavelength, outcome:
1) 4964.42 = 212.2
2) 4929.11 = 236.6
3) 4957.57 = 288.8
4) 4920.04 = 195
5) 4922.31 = 241.6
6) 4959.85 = 337.8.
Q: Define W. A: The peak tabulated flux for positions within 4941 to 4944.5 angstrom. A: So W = 254.9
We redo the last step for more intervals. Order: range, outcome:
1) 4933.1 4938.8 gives 276.8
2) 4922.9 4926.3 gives 254.3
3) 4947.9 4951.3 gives 274.7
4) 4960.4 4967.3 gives 258.7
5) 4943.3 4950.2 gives 275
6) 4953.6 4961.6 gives 379.3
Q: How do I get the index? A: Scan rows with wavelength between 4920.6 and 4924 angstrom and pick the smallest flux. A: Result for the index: 200.2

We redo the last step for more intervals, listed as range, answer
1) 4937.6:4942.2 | 208.3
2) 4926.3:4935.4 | 206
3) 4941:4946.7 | 214.7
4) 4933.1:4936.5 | 224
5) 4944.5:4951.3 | 239.9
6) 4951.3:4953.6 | 248.1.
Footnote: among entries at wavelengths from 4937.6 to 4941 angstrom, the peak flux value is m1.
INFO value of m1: 242.2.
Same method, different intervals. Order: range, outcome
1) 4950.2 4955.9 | 259.2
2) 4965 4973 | 230.5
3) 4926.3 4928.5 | 243.9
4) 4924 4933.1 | 284.1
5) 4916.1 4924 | 256.2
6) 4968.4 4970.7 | 226.7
